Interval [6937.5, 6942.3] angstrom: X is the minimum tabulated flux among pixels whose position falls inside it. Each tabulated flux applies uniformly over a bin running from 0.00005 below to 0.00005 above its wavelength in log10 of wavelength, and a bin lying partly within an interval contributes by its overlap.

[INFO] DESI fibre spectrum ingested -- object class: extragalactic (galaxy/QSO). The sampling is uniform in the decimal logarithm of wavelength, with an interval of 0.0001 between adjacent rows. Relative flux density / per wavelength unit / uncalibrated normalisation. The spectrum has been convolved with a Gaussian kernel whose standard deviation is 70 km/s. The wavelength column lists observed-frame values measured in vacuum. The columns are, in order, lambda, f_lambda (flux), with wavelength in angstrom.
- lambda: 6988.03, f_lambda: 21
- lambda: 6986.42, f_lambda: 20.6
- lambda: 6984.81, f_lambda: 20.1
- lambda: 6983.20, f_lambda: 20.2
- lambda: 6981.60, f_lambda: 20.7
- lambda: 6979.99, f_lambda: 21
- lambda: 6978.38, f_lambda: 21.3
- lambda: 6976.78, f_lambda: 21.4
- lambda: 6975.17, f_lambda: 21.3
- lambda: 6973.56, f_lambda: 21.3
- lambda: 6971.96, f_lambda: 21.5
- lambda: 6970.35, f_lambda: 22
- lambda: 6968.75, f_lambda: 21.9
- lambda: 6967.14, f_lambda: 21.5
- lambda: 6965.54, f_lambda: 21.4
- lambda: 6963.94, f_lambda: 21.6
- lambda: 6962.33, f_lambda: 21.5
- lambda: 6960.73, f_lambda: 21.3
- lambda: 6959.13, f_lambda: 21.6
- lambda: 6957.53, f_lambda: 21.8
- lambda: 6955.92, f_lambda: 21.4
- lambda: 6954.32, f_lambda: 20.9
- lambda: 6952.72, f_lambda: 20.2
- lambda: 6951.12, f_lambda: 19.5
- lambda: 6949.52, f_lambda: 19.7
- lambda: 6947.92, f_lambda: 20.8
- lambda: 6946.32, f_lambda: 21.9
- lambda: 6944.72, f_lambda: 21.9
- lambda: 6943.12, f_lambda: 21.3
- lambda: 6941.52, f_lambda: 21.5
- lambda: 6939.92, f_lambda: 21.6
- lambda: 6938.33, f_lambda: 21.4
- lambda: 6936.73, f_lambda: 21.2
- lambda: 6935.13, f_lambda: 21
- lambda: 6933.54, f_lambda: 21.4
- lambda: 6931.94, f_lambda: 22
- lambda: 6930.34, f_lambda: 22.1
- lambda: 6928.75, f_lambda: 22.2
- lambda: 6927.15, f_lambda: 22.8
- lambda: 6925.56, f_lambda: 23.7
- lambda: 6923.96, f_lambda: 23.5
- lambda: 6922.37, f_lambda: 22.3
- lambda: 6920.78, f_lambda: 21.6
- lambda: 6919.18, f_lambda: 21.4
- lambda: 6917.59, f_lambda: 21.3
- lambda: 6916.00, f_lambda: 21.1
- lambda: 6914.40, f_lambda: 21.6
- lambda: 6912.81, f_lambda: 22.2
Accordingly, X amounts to 21.4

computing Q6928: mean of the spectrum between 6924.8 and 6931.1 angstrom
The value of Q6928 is 22.7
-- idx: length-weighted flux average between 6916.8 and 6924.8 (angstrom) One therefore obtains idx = 22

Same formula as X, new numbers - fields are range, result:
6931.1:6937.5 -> 21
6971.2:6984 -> 20.2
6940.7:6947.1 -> 21.3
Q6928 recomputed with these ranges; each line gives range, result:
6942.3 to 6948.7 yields 21.5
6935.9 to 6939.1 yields 21.3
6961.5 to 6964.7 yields 21.5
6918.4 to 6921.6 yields 21.5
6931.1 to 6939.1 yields 21.4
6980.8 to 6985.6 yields 20.4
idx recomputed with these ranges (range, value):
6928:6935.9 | 21.8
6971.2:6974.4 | 21.4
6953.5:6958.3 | 21.3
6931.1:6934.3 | 21.7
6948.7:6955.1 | 20.1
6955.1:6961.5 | 21.5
